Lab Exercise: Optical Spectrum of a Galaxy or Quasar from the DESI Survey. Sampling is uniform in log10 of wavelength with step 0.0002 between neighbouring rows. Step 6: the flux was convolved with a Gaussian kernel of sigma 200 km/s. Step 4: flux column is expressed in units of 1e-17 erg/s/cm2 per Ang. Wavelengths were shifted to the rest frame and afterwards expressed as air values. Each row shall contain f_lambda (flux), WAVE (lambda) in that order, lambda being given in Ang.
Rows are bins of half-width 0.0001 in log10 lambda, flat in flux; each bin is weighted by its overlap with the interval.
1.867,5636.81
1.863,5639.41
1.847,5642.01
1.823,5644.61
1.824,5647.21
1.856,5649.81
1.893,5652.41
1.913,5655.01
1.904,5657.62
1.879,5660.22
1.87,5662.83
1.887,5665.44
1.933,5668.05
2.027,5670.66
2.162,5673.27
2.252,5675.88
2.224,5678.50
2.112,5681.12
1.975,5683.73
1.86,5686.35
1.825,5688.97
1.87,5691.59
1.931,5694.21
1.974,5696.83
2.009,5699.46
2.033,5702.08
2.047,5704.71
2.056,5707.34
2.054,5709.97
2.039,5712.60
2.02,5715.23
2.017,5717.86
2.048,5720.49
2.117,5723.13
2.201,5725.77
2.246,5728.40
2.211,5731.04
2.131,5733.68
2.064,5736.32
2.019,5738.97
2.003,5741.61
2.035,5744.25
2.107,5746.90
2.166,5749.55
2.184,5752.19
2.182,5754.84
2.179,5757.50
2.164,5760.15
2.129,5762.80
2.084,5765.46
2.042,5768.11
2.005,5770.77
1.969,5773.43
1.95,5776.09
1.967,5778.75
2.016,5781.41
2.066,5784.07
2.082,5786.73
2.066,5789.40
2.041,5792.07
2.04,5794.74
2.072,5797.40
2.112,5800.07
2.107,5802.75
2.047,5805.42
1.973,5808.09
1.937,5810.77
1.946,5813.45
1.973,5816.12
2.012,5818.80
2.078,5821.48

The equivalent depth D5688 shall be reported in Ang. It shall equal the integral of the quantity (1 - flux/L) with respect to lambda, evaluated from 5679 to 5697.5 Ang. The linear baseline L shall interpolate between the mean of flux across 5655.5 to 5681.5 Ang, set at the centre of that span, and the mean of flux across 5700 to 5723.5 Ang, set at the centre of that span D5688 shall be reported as 0.8 Ang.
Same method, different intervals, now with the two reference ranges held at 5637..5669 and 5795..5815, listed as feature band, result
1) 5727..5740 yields -1.2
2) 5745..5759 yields -1.3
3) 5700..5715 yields -0.9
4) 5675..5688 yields -1.2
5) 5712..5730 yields -1.5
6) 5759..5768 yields -0.6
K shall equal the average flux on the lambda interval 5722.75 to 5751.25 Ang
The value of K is 2.12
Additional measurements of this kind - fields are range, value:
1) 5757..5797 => 2.05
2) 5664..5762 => 2.06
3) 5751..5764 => 2.17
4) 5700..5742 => 2.08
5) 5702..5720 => 2.04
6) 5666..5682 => 2.11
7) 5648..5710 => 1.98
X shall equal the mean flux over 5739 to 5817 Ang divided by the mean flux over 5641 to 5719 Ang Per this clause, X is 1.0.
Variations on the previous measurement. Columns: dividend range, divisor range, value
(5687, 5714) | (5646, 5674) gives 1.03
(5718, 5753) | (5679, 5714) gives 1.06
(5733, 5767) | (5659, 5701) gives 1.06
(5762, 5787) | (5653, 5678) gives 1.02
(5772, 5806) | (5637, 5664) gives 1.09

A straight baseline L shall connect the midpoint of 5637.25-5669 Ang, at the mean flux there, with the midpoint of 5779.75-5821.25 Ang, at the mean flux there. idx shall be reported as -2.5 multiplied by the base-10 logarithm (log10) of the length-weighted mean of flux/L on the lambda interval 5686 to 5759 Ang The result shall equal -0.06 mag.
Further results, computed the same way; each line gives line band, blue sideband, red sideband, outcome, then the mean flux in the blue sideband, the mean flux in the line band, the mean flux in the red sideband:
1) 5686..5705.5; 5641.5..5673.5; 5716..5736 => 0.047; 1.9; 1.95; 2.13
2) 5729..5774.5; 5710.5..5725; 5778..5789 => -0.028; 2.05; 2.1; 2.04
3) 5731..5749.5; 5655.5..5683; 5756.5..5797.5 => -0.019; 2.02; 2.08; 2.05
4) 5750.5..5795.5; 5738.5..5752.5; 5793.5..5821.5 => -0.006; 2.08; 2.07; 2.03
